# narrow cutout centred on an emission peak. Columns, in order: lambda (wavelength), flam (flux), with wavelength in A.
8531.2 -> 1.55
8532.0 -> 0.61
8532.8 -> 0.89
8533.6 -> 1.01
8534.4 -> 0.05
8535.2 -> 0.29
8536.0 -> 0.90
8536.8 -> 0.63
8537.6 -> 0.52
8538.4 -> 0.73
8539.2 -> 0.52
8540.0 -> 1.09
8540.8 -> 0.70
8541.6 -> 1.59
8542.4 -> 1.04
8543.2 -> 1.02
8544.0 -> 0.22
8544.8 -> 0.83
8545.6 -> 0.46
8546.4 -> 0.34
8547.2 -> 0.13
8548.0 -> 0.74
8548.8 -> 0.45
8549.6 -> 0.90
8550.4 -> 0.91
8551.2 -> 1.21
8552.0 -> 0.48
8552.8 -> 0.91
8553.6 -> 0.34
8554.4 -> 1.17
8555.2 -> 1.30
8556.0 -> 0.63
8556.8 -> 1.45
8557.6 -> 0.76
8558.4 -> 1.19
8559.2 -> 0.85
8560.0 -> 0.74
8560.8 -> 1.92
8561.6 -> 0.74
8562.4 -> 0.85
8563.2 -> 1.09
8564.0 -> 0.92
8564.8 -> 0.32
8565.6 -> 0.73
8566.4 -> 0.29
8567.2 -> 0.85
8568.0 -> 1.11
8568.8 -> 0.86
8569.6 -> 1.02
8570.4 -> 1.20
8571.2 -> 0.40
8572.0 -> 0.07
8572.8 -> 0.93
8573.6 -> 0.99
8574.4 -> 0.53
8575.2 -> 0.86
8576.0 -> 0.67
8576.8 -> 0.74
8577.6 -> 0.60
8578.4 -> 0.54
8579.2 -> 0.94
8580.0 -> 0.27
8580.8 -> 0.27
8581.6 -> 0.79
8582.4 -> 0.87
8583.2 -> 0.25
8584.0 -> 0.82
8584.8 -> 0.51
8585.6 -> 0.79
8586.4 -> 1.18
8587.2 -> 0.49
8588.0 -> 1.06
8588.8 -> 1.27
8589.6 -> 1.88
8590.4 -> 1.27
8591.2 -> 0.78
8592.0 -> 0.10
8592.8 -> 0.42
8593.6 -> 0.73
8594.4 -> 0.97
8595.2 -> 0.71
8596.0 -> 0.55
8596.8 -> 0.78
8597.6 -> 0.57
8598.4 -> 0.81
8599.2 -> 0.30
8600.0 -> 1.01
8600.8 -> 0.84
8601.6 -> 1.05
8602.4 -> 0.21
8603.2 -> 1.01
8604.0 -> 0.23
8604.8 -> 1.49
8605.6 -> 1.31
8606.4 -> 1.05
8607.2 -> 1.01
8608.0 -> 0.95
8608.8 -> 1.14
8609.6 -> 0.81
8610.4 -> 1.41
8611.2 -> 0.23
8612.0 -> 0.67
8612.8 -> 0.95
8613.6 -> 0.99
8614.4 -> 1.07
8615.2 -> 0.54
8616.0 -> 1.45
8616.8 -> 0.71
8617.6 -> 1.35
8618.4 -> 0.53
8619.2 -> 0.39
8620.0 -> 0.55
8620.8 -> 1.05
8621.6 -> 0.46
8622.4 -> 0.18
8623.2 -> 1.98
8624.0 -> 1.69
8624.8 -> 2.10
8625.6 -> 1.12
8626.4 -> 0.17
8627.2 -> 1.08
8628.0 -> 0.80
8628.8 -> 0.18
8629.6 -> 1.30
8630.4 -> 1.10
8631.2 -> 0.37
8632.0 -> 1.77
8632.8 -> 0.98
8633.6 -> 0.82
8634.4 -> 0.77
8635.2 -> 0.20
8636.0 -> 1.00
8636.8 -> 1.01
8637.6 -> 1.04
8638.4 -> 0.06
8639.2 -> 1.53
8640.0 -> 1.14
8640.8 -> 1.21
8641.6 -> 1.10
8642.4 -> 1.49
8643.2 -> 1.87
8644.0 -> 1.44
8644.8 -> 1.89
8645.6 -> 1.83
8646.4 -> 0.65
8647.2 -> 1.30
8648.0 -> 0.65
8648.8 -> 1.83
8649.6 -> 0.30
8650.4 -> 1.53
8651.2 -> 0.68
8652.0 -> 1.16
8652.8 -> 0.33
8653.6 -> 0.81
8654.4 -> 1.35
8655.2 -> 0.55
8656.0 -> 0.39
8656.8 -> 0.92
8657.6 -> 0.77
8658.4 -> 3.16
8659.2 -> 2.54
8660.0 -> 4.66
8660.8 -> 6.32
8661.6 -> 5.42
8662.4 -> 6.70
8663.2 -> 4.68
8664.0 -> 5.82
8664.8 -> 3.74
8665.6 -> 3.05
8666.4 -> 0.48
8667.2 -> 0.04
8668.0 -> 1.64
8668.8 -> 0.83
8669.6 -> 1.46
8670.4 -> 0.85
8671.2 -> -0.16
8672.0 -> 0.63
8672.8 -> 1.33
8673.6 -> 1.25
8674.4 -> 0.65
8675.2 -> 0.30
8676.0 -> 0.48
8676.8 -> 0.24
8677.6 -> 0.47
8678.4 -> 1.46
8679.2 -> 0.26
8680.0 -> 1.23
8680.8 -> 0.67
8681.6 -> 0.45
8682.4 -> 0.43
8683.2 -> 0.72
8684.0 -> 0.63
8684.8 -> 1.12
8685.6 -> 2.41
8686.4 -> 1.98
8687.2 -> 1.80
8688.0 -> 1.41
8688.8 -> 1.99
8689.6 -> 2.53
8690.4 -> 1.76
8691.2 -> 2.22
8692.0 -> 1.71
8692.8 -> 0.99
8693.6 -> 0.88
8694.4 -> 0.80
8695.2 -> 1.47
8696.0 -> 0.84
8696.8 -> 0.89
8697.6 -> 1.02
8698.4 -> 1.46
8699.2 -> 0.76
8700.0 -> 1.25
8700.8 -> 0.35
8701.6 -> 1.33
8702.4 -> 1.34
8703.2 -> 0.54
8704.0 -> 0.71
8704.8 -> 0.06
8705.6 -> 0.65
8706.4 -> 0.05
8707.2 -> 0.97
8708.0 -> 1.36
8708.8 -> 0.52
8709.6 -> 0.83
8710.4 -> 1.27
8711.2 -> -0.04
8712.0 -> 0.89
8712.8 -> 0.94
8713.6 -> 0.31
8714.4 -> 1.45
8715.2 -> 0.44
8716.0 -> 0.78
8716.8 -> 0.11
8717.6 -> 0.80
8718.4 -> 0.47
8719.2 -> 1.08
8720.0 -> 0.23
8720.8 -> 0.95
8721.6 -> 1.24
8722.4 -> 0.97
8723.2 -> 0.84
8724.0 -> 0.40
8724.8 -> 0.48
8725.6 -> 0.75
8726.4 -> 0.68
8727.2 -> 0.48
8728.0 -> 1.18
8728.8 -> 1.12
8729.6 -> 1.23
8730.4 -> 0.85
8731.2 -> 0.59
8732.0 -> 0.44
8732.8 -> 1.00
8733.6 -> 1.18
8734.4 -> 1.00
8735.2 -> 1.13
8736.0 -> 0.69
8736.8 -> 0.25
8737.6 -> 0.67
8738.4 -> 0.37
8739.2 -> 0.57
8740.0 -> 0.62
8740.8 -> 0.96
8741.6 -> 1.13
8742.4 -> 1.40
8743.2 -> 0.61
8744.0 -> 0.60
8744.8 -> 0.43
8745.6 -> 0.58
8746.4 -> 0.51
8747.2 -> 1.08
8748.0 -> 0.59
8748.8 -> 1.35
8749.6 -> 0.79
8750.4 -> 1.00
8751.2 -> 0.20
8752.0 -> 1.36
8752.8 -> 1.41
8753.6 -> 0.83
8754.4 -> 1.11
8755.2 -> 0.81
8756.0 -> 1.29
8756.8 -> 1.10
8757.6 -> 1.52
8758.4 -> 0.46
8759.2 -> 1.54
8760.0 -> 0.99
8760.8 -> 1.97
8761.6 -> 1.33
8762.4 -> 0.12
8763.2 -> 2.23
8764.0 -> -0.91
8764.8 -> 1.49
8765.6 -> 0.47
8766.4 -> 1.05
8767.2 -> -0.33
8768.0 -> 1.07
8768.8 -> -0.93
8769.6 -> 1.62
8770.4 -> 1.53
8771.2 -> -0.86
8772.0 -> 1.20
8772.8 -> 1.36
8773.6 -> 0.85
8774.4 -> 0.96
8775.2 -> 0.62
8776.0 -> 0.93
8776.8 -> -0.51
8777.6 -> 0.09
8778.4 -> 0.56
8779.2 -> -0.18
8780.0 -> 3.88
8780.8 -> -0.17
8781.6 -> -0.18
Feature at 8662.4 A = H-alpha 6563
